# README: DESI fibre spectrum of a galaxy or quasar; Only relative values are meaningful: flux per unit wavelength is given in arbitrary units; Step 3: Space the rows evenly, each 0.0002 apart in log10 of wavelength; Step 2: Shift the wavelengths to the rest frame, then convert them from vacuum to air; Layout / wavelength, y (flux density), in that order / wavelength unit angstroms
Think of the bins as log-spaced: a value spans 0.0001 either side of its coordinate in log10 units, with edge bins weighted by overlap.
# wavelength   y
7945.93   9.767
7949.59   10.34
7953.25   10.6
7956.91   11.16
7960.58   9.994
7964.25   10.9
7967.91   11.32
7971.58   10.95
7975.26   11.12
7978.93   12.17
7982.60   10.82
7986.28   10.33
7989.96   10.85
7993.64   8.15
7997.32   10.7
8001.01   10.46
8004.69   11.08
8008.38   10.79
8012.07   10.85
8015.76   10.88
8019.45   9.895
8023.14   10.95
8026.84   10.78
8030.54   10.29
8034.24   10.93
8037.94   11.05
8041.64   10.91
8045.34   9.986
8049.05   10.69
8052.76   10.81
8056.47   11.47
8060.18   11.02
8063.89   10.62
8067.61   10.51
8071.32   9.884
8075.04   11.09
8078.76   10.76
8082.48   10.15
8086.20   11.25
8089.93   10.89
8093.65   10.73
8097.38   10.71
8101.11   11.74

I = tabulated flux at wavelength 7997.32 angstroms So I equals 10.7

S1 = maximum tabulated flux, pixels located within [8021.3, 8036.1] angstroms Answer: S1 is 10.95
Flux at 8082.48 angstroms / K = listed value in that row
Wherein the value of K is 10.15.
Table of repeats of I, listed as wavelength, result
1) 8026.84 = 10.78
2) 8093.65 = 10.73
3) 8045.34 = 9.986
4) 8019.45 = 9.895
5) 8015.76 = 10.88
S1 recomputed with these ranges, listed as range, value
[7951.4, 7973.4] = 11.32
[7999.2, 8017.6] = 11.08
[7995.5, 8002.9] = 10.7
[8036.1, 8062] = 11.47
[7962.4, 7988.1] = 12.17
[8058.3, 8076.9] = 11.09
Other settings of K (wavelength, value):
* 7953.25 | 10.6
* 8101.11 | 11.74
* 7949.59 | 10.34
